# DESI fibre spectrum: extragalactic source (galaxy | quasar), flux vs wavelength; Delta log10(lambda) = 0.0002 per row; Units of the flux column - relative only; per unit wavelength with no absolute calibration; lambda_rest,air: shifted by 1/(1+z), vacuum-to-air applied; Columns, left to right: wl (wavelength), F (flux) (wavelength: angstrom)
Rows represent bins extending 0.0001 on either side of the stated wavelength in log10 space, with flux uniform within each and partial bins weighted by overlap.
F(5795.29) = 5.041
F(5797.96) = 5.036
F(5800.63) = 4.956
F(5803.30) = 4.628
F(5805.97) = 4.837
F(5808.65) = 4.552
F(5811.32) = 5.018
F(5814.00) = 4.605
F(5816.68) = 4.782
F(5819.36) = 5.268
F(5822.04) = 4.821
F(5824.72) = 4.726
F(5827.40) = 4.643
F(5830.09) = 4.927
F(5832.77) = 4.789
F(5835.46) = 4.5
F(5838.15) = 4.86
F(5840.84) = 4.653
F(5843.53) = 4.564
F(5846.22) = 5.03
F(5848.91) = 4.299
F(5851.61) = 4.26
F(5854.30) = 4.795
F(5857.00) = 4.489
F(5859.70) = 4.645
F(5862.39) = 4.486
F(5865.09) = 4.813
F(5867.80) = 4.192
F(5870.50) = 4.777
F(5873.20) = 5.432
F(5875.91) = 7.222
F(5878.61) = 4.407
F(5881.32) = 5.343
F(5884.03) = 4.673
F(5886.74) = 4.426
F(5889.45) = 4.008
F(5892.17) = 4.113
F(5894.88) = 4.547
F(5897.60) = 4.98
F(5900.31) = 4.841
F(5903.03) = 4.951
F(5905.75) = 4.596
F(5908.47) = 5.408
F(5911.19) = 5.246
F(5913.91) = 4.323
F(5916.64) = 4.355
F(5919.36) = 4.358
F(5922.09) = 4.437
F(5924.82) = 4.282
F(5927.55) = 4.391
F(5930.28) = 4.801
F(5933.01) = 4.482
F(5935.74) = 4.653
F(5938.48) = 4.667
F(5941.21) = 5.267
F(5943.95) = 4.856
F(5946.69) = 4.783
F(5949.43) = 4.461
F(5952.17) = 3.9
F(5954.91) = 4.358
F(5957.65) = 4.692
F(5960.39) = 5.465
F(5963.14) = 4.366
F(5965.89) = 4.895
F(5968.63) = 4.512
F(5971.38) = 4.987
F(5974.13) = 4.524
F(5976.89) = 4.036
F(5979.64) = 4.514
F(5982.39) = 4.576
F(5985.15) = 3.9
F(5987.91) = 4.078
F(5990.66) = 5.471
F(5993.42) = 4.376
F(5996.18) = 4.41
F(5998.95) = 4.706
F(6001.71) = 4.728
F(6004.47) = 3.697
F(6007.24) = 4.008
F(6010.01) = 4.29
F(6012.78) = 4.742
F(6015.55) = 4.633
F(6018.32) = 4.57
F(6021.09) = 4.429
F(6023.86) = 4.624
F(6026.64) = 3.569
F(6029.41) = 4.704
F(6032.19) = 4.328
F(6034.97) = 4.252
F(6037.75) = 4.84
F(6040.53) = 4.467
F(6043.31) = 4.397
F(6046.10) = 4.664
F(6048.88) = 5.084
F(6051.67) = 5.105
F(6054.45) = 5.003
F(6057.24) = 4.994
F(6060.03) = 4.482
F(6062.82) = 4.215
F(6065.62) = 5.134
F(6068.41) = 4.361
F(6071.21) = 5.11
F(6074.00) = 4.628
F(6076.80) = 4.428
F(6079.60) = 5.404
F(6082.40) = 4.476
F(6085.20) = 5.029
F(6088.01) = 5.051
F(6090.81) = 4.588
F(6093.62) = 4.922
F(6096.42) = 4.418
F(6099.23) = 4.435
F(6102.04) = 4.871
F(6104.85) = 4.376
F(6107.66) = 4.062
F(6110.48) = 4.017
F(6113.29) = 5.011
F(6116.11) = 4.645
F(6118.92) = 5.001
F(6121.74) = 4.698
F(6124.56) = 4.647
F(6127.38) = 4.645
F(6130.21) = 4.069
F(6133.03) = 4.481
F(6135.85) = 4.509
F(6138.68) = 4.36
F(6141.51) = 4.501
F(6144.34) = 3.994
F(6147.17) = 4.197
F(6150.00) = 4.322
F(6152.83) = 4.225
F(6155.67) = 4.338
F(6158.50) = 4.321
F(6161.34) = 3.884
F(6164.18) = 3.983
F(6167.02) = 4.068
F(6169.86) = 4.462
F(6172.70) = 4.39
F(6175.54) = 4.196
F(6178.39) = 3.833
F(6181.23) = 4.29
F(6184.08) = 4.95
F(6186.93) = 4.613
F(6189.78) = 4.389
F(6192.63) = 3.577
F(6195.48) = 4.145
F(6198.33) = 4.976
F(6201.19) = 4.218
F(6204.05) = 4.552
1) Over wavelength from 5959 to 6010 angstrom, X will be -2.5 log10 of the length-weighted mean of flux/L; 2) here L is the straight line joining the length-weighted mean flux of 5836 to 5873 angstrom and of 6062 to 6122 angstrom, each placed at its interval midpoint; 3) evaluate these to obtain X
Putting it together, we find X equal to 0.04 mag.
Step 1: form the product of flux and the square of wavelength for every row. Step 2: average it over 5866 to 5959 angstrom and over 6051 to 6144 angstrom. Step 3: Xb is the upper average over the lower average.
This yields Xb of 1.05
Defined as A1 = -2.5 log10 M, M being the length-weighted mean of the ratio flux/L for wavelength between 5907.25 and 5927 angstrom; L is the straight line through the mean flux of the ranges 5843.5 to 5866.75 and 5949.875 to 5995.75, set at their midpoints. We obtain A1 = -0.01 mag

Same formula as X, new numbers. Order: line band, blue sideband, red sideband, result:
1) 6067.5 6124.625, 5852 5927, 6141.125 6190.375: -0.070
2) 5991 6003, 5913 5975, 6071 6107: 0.004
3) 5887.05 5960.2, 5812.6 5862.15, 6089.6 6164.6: 0.000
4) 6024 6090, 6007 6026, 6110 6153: -0.051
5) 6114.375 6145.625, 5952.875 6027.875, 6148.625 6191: -0.045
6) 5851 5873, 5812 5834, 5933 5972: 0.039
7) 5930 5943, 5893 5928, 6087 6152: -0.029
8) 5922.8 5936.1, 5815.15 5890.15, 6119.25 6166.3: 0.037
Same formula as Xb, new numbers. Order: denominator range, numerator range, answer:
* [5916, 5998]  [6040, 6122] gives 1.07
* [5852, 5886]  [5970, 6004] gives 0.95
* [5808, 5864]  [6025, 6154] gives 1.06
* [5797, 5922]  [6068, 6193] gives 1.03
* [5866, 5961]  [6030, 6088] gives 1.05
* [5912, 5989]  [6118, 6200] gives 1.02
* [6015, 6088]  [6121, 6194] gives 0.96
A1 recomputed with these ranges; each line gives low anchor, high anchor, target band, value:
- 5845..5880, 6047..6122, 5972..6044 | 0.08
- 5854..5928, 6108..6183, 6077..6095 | -0.10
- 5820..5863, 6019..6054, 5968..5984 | 0.02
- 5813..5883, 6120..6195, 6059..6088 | -0.07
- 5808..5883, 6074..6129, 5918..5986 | 0.04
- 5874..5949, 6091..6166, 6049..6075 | -0.06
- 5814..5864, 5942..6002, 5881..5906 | 0.01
